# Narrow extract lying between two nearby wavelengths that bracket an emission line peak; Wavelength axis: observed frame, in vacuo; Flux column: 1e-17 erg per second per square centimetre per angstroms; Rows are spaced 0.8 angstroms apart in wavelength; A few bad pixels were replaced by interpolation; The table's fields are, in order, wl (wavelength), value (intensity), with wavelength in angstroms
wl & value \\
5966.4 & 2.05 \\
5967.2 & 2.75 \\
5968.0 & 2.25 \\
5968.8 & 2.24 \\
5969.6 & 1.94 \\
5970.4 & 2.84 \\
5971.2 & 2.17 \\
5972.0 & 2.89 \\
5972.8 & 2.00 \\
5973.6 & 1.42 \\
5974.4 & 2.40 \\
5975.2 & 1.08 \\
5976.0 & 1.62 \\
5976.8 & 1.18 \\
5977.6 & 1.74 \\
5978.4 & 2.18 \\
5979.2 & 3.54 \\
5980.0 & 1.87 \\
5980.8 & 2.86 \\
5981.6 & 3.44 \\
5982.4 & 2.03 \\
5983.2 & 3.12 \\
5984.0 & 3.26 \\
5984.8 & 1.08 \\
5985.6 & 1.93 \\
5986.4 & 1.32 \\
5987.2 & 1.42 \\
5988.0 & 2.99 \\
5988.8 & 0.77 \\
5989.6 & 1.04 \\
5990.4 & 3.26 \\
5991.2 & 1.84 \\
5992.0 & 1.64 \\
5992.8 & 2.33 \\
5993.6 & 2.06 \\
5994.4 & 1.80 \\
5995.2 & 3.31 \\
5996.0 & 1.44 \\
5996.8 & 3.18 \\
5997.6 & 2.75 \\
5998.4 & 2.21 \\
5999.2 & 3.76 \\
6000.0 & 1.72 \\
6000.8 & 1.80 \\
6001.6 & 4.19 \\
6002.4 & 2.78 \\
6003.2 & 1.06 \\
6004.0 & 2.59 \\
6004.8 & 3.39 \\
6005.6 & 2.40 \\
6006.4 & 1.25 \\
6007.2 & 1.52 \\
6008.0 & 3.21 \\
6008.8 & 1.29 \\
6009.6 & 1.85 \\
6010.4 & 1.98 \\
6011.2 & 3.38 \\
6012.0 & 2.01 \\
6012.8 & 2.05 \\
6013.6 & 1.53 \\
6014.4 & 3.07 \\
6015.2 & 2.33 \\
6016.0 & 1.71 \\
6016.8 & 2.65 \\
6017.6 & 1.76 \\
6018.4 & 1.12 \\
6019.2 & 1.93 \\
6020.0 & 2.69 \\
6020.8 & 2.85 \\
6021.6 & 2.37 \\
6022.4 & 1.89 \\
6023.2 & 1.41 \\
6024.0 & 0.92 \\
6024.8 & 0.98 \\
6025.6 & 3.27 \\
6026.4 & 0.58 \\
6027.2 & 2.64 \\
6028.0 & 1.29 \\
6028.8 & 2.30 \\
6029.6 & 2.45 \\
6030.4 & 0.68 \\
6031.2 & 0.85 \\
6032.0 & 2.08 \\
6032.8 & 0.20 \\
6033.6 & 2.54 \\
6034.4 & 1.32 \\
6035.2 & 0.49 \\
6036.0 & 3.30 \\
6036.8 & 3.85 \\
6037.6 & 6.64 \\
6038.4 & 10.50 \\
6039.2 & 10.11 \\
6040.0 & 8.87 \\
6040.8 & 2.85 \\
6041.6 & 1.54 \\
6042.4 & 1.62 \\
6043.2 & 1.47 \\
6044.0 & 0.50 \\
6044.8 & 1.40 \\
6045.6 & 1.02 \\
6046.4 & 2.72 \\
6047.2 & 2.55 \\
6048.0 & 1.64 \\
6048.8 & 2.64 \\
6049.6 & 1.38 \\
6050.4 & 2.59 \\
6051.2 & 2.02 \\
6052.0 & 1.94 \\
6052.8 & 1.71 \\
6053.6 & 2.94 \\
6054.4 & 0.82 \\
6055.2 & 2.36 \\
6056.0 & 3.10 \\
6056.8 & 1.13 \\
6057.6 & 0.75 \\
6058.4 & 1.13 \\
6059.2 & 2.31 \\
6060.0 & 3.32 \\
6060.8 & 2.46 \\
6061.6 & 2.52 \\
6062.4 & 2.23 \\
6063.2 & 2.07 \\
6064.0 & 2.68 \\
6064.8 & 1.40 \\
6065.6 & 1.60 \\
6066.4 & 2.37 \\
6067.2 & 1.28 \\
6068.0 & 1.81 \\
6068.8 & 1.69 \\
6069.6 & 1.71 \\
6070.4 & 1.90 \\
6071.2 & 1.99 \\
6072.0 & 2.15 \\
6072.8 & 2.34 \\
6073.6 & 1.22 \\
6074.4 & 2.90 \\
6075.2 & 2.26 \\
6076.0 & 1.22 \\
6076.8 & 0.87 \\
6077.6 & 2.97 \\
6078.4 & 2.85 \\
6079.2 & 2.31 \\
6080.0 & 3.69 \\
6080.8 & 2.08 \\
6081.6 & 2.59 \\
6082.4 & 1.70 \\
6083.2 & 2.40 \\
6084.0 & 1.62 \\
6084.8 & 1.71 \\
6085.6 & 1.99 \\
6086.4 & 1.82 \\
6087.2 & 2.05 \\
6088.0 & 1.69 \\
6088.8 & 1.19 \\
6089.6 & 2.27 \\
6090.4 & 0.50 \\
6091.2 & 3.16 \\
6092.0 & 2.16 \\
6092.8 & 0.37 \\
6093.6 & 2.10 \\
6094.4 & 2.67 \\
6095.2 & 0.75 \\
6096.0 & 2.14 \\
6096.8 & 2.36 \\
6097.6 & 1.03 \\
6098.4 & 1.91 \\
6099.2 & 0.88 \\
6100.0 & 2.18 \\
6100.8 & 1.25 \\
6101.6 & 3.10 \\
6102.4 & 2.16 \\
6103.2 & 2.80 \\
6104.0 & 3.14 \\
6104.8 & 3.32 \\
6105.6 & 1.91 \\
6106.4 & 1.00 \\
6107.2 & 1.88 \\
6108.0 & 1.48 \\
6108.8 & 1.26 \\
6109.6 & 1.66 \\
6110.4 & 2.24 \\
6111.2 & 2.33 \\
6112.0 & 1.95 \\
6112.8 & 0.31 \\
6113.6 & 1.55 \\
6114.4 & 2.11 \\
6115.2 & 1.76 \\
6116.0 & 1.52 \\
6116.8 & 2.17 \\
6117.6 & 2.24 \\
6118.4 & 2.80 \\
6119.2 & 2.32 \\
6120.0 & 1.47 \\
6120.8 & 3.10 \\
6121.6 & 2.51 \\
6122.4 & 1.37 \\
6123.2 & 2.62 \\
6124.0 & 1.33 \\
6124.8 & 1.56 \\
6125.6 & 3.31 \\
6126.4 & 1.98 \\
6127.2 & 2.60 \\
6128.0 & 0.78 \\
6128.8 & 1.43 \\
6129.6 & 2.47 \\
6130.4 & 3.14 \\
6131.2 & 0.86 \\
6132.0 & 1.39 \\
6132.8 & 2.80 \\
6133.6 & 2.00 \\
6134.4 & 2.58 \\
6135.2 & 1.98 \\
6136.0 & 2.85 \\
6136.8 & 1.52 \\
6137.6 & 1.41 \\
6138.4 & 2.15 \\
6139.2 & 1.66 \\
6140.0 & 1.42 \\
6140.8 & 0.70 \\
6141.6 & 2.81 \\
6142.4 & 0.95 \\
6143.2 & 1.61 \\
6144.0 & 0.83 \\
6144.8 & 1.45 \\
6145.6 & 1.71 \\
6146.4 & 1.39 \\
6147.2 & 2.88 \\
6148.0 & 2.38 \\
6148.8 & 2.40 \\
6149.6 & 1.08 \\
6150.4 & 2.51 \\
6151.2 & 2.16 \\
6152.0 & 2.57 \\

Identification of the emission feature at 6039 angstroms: Hbeta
